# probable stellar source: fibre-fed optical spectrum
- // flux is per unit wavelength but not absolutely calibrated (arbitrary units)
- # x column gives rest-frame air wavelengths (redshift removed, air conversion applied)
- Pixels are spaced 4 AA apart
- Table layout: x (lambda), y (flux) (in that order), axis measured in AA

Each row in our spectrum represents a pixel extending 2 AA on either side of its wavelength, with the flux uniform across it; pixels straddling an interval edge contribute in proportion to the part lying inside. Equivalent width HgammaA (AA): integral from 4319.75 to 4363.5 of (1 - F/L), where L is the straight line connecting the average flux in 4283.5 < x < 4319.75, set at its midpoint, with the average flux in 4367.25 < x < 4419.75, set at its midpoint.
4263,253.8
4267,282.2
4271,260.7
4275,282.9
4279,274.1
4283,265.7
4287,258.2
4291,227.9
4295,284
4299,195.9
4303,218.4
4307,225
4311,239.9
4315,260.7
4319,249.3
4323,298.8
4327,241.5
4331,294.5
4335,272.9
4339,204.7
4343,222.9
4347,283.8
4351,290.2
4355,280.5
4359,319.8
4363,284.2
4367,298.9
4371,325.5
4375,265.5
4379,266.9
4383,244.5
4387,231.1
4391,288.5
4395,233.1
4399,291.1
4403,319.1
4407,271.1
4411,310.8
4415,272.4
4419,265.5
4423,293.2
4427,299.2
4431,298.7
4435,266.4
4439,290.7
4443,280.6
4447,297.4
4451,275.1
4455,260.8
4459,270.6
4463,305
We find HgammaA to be -2.5 AA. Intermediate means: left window 241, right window 277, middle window 271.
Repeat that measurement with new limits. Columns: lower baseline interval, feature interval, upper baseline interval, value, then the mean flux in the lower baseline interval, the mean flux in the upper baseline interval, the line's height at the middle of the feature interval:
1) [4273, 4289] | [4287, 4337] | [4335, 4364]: 3.47 AA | 270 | 269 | 270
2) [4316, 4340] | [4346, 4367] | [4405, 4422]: -1.88 AA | 263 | 281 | 269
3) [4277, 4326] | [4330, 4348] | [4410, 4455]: 0.52 AA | 250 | 285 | 260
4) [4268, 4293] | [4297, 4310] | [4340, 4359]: 2.46 AA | 262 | 271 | 265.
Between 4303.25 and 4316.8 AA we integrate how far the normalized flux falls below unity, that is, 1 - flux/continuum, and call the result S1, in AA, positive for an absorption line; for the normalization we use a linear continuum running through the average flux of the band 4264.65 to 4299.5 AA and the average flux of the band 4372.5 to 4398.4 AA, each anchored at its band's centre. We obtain 1.2 AA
